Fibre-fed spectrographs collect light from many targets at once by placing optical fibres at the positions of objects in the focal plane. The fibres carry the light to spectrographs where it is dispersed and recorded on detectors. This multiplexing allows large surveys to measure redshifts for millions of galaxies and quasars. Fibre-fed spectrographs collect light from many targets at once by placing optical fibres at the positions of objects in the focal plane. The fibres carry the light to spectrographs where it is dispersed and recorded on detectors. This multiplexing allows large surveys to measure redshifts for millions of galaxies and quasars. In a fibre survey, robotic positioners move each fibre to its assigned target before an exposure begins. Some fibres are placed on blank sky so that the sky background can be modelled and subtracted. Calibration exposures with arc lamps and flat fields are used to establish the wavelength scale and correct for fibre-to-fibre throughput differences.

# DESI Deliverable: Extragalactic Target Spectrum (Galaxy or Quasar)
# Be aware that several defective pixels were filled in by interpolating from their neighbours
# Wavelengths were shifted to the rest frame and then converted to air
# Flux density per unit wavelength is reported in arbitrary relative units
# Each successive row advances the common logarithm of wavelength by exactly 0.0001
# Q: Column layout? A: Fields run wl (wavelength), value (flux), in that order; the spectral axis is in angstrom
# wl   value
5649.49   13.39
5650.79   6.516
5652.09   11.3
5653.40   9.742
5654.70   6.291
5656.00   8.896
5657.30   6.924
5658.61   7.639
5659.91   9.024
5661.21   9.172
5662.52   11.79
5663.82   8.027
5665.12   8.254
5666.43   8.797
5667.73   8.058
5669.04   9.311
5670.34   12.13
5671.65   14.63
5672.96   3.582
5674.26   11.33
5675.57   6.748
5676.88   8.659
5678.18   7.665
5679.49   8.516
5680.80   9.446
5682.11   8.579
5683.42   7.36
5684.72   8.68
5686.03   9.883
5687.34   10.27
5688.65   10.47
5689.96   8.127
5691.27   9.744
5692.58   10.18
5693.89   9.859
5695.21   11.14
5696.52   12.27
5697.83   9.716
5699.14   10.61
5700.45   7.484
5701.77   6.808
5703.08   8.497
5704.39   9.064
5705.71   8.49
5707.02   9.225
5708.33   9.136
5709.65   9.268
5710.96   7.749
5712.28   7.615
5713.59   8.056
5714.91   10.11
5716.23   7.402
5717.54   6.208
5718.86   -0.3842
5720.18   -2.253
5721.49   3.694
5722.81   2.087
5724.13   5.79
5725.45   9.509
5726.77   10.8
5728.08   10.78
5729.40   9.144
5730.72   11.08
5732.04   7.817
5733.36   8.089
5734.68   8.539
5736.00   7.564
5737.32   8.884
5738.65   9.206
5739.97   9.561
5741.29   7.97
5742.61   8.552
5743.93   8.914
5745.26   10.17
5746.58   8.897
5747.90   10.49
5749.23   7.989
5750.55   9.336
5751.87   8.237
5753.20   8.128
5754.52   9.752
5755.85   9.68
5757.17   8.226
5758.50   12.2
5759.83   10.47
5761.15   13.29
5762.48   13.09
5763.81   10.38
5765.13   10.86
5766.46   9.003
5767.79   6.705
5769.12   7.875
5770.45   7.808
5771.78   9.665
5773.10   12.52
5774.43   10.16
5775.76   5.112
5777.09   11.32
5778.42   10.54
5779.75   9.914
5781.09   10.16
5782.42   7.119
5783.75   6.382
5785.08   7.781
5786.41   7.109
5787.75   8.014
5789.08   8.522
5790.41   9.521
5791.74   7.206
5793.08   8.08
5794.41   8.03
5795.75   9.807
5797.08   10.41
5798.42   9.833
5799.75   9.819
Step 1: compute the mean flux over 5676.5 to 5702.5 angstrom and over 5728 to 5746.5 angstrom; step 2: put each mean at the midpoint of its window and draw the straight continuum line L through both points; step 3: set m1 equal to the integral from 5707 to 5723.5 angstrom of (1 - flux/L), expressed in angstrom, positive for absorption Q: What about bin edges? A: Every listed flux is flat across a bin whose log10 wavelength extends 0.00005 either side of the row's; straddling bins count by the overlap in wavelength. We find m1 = 5.89 angstrom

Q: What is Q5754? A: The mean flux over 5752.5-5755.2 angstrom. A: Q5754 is 8.92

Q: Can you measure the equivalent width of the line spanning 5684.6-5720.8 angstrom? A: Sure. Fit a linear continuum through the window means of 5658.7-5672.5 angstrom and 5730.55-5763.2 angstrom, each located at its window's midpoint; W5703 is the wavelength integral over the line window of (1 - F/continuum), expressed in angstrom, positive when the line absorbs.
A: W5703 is 4.8 angstrom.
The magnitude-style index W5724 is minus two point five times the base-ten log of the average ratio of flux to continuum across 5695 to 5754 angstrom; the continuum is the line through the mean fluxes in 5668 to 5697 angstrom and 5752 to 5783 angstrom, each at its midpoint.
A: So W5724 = 0.176 mag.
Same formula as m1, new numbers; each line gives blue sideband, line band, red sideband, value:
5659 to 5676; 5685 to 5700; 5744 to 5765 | -1.0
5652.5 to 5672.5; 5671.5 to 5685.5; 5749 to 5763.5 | 1.4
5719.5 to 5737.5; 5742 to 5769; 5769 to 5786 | -5.0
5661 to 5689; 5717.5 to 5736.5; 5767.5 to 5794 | 4.9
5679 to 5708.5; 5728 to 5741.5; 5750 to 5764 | 1.4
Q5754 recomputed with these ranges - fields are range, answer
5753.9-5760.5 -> 10.1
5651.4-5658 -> 8.6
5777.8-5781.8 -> 10.1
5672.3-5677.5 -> 7.57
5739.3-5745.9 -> 9.03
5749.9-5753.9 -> 8.59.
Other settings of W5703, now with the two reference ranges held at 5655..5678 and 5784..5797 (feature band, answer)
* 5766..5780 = -1.3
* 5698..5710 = 0.0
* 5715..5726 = 5.6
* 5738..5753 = -0.9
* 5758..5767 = -3.1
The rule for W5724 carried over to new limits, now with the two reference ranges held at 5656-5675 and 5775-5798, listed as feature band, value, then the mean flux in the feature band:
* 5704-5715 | 0.03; 8.67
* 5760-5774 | -0.17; 10.1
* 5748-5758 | -0.02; 8.92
